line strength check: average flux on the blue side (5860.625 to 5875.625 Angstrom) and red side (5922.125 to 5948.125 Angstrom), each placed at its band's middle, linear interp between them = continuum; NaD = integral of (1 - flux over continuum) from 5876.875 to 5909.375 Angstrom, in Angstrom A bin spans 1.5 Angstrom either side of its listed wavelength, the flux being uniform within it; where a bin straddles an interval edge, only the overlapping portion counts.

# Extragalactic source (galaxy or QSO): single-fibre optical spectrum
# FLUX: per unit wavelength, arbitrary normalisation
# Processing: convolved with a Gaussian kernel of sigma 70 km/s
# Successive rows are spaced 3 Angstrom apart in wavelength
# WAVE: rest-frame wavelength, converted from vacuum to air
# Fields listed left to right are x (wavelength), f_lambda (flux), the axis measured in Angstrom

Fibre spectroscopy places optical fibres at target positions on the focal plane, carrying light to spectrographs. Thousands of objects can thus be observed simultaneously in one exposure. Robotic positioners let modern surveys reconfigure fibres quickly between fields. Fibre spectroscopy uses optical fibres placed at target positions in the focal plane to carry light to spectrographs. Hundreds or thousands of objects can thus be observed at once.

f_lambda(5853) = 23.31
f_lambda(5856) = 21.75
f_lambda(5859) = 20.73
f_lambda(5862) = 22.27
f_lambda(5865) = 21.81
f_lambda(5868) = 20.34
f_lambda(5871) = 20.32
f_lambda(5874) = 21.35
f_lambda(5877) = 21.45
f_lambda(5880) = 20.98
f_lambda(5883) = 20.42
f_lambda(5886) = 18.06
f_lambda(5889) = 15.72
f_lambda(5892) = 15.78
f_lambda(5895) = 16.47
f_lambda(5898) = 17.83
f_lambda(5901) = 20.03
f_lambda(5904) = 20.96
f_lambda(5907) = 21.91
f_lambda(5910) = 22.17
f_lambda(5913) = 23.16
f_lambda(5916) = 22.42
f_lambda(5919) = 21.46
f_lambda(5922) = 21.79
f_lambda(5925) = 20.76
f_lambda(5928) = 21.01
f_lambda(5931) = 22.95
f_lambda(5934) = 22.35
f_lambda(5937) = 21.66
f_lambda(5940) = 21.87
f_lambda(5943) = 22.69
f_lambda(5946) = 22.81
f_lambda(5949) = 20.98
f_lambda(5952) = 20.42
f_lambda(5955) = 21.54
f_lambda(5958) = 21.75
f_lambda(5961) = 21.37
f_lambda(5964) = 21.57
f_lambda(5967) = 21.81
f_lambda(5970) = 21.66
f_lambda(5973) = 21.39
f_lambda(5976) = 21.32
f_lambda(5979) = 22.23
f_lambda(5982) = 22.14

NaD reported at 3.7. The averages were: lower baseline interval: 21.2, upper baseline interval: 22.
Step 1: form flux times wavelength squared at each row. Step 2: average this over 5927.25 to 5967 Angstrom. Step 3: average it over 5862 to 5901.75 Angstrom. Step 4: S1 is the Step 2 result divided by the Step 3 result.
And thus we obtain 1.1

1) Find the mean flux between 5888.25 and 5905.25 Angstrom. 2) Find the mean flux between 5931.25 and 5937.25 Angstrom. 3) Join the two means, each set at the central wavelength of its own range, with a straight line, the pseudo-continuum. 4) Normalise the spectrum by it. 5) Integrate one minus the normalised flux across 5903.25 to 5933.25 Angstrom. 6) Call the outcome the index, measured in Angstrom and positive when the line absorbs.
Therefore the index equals -2.3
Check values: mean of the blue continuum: 17.8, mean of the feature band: 21.9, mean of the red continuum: 22.3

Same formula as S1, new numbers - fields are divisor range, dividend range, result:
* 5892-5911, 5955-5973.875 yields 1.13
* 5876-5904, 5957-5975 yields 1.19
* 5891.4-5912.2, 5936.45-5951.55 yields 1.13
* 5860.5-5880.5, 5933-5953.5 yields 1.05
